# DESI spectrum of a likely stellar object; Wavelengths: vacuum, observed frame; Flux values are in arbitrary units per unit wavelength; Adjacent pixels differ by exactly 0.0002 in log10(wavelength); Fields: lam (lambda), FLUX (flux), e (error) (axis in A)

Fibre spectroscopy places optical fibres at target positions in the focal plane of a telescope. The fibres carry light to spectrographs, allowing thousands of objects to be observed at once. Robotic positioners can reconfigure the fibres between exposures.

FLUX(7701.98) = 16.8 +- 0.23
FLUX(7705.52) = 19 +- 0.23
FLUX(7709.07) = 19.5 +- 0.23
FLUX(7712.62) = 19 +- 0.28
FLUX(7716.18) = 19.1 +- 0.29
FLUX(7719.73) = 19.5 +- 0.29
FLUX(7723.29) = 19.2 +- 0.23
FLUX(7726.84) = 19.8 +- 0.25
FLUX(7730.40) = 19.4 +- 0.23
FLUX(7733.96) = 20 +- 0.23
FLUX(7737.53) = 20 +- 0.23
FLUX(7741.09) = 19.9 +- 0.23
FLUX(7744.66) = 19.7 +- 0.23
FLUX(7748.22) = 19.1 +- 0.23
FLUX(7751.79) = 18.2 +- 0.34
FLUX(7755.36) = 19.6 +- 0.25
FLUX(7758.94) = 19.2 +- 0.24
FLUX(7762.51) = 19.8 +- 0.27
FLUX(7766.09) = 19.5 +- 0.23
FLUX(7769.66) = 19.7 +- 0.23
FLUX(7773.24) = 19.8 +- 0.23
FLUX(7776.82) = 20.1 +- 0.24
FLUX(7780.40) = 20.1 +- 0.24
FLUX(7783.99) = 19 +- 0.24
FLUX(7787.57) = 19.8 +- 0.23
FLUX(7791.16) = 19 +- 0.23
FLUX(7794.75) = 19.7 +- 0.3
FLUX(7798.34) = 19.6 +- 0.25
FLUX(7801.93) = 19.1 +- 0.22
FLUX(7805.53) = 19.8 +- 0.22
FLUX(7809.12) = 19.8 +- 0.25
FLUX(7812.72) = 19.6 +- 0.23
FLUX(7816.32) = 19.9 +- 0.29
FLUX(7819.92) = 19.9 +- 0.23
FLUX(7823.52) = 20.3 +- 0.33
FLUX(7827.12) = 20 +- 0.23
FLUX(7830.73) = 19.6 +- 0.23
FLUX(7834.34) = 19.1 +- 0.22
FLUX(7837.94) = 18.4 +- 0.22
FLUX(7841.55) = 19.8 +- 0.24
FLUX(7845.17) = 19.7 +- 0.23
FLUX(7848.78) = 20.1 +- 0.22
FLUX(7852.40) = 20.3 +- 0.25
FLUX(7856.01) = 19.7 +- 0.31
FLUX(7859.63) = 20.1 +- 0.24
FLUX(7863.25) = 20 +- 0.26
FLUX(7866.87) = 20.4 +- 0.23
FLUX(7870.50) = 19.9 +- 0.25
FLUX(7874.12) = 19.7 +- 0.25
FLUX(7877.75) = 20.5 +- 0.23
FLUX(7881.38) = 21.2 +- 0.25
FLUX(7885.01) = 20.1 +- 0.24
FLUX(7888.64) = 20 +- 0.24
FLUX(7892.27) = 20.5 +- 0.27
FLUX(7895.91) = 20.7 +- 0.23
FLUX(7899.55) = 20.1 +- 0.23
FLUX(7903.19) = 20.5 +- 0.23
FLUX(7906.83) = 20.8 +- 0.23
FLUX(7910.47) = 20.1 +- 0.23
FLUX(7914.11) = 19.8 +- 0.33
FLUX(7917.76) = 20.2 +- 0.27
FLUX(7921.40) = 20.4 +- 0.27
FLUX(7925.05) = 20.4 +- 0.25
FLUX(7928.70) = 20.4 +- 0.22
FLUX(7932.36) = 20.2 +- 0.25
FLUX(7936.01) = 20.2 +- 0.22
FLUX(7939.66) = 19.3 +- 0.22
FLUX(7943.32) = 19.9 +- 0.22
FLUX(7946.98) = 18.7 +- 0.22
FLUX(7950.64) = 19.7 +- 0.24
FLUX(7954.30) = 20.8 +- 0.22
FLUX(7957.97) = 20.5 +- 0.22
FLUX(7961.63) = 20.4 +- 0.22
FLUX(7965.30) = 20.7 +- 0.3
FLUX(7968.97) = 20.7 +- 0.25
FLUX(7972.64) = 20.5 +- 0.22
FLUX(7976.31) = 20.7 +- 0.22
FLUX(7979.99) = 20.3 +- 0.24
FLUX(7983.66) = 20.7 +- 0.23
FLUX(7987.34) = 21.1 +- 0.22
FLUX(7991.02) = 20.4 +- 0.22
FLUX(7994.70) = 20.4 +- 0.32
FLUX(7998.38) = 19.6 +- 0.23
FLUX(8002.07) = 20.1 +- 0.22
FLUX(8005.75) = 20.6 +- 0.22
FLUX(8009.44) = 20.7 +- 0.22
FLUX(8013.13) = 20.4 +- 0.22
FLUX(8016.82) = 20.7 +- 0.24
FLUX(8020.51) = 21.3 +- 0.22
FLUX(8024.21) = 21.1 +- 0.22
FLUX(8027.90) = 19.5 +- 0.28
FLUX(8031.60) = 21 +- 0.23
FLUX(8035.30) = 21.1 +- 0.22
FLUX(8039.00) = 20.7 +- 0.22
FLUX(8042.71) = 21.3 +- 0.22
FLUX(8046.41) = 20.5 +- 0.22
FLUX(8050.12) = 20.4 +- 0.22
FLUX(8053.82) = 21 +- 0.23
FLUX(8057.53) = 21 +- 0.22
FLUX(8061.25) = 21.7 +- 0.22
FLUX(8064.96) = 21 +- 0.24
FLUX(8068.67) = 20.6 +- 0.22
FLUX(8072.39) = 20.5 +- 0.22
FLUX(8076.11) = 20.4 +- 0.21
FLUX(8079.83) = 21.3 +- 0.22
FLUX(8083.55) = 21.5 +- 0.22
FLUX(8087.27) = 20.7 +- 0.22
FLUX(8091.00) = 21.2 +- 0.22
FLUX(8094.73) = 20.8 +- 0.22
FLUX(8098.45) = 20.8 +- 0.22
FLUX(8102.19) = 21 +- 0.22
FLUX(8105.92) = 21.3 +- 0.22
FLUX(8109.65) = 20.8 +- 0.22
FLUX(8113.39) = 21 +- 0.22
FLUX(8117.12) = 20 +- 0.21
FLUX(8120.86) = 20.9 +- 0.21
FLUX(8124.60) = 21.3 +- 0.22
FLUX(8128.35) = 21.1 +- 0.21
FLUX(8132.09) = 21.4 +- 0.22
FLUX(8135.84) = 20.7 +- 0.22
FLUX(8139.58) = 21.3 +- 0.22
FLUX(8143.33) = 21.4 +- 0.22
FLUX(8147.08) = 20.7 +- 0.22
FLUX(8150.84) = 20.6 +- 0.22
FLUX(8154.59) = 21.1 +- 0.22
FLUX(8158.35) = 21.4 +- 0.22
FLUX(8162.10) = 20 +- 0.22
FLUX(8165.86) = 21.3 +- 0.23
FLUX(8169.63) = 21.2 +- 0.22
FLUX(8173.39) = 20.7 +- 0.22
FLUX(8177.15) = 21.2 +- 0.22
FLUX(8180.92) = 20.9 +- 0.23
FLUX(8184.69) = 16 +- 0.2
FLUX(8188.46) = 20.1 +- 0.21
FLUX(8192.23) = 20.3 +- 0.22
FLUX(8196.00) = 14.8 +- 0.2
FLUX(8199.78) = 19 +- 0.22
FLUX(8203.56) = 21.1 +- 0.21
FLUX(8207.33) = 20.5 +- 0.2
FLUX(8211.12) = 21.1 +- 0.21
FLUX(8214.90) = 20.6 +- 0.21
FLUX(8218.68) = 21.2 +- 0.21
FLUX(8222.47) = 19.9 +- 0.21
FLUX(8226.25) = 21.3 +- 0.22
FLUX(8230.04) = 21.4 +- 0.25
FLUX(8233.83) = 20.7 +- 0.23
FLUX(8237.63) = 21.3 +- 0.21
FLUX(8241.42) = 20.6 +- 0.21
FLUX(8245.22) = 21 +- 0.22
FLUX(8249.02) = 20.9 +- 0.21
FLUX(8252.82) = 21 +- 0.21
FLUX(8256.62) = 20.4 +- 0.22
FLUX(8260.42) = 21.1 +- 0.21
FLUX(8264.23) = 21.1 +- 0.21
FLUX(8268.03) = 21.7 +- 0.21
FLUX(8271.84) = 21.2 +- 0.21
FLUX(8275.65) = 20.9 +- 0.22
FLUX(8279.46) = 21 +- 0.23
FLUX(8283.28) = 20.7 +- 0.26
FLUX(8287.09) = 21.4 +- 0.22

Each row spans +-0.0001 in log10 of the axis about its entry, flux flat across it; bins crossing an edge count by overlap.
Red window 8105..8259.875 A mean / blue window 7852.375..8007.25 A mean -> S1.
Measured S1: 1.0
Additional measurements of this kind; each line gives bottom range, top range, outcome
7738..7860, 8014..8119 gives 1.06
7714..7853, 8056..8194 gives 1.06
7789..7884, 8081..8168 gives 1.06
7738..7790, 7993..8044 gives 1.05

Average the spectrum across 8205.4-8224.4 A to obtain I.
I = 20.7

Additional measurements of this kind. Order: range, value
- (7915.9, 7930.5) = 20.4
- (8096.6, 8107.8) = 21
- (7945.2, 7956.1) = 19.7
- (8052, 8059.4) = 21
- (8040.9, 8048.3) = 20.9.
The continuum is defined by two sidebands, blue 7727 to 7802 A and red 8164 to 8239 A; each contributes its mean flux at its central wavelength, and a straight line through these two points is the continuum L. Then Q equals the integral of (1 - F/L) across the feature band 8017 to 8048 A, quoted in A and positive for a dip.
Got -1.3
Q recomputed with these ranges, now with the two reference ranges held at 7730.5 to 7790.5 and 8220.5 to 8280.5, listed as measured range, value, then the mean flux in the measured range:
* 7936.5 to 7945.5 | 0.19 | 19.7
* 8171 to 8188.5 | 0.83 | 19.8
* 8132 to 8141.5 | -0.20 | 21.1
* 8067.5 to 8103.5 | -0.67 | 20.9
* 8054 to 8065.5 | -0.45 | 21.2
